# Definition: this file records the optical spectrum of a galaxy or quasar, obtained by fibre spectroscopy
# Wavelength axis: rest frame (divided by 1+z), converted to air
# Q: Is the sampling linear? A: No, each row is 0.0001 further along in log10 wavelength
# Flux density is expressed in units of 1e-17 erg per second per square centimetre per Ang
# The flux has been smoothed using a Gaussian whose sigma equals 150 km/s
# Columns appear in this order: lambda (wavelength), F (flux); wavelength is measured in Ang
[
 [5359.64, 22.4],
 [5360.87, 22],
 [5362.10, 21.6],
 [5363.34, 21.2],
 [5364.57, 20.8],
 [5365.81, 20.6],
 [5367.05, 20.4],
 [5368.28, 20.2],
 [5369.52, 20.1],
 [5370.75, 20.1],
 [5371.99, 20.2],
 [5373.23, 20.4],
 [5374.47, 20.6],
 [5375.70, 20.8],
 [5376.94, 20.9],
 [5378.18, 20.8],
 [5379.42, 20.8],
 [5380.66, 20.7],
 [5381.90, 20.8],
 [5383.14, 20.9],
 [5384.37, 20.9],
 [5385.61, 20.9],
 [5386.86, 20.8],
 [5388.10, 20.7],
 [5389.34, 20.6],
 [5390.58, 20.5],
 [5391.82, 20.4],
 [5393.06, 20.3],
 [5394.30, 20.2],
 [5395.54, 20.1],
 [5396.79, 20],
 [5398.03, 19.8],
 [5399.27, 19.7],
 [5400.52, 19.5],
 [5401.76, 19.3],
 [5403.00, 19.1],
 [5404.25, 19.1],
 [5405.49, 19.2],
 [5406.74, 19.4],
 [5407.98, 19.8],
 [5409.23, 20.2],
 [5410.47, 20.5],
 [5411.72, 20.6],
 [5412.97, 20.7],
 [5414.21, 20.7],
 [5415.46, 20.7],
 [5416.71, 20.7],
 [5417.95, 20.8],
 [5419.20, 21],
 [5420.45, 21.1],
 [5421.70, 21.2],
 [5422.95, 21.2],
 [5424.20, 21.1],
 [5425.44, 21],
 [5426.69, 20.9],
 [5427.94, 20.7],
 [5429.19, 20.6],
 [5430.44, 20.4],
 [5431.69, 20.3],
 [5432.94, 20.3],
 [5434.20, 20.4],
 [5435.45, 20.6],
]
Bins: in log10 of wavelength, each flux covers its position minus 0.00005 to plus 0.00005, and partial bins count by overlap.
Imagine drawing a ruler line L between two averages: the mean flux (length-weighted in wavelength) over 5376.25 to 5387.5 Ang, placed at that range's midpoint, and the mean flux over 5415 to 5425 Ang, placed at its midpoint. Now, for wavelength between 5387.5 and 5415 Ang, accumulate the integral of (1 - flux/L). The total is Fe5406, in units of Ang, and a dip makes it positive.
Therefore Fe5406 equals 1.16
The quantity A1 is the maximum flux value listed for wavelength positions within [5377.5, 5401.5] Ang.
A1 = 20.9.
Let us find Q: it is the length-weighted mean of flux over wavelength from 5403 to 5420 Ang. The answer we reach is 20.2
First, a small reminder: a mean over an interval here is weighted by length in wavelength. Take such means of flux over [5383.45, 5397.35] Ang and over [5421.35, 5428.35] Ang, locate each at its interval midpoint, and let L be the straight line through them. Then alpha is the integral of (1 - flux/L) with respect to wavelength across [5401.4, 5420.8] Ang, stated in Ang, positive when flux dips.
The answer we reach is 0.6 Ang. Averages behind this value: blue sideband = 20.5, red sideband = 21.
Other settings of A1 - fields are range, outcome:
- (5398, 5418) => 20.8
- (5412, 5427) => 21.2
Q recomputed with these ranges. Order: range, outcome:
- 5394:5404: 19.7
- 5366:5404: 20.3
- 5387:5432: 20.3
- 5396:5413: 19.7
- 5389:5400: 20.2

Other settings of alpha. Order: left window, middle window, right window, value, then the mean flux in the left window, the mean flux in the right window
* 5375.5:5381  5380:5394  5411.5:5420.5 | 0.1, 20.8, 20.8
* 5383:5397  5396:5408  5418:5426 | 0.7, 20.5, 21.1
